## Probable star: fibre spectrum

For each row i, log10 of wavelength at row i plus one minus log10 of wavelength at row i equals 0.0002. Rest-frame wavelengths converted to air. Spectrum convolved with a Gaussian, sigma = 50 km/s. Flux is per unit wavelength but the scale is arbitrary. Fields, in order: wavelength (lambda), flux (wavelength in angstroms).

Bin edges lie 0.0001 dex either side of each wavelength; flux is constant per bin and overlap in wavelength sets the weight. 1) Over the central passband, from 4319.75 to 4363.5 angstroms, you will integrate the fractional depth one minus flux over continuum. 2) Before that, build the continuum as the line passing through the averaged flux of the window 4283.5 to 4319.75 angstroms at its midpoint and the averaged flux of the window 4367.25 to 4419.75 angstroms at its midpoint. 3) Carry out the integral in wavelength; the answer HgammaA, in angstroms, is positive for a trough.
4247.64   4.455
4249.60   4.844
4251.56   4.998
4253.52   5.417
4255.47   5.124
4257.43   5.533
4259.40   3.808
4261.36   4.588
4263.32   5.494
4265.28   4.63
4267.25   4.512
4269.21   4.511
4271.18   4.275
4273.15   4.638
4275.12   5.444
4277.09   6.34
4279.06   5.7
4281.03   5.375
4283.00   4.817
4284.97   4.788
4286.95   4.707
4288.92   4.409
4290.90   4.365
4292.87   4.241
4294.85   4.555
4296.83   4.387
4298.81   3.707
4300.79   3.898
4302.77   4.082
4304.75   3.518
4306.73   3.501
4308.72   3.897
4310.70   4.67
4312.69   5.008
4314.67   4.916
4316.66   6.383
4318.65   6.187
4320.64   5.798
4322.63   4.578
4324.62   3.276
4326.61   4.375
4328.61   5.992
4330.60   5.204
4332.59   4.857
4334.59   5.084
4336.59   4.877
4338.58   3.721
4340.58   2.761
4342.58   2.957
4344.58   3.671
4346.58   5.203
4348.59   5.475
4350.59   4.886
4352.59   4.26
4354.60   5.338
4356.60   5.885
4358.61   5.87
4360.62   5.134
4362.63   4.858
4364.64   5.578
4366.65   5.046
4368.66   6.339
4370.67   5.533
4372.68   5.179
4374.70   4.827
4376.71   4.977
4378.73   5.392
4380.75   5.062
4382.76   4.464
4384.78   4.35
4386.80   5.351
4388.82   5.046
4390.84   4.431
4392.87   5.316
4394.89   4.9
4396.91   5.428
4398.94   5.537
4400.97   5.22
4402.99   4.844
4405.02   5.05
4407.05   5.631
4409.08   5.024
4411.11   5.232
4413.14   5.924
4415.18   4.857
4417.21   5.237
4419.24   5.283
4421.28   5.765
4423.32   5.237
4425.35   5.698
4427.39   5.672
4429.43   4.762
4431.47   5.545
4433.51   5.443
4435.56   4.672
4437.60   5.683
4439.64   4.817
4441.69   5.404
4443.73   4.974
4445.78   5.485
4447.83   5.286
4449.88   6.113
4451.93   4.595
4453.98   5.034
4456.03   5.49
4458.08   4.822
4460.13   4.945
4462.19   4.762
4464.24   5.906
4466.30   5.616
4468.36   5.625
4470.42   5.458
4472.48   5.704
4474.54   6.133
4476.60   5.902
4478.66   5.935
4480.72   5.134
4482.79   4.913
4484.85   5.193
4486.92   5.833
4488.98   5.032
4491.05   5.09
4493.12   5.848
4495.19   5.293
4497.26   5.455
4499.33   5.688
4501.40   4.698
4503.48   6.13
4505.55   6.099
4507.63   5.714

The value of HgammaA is 0.70 angstroms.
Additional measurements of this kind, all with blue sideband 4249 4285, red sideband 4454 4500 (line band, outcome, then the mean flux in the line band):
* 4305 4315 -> 1.6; 4.3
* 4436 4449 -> 0.3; 5.26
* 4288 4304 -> 2.7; 4.19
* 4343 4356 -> 1.0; 4.76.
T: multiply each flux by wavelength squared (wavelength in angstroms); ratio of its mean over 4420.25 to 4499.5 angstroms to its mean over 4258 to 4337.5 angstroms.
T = 1.22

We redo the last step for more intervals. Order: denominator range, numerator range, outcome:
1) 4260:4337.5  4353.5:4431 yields 1.15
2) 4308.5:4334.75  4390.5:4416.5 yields 1.07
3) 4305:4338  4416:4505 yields 1.18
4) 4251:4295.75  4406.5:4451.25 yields 1.18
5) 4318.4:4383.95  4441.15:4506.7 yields 1.17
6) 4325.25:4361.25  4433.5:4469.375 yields 1.17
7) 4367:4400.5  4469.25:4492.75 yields 1.12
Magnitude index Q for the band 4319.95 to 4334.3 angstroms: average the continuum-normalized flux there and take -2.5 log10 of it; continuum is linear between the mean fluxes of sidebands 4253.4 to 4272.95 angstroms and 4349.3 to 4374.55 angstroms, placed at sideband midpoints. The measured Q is 0.06 mag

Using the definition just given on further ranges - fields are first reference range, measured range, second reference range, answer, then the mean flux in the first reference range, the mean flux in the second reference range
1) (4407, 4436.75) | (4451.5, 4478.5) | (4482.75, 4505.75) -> -0.01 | 5.32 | 5.44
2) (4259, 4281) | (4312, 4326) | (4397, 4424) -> -0.02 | 4.95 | 5.3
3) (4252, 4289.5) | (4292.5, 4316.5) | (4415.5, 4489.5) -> 0.18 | 4.96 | 5.36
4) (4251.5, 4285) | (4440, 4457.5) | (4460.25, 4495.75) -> 0.03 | 5.01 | 5.48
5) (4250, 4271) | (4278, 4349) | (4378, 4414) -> 0.08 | 4.84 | 5.12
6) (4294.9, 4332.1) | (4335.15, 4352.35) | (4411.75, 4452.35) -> 0.14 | 4.63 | 5.33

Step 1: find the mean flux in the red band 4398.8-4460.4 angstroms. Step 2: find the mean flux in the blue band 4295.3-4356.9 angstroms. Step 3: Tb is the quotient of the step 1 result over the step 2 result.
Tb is 1.15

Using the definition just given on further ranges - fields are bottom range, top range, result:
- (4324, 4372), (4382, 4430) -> 1.07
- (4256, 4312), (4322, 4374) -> 1.06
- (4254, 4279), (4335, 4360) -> 0.93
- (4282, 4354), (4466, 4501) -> 1.21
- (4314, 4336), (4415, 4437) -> 1.03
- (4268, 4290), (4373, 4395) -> 0.99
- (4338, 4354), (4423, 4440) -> 1.28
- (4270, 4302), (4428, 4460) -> 1.10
